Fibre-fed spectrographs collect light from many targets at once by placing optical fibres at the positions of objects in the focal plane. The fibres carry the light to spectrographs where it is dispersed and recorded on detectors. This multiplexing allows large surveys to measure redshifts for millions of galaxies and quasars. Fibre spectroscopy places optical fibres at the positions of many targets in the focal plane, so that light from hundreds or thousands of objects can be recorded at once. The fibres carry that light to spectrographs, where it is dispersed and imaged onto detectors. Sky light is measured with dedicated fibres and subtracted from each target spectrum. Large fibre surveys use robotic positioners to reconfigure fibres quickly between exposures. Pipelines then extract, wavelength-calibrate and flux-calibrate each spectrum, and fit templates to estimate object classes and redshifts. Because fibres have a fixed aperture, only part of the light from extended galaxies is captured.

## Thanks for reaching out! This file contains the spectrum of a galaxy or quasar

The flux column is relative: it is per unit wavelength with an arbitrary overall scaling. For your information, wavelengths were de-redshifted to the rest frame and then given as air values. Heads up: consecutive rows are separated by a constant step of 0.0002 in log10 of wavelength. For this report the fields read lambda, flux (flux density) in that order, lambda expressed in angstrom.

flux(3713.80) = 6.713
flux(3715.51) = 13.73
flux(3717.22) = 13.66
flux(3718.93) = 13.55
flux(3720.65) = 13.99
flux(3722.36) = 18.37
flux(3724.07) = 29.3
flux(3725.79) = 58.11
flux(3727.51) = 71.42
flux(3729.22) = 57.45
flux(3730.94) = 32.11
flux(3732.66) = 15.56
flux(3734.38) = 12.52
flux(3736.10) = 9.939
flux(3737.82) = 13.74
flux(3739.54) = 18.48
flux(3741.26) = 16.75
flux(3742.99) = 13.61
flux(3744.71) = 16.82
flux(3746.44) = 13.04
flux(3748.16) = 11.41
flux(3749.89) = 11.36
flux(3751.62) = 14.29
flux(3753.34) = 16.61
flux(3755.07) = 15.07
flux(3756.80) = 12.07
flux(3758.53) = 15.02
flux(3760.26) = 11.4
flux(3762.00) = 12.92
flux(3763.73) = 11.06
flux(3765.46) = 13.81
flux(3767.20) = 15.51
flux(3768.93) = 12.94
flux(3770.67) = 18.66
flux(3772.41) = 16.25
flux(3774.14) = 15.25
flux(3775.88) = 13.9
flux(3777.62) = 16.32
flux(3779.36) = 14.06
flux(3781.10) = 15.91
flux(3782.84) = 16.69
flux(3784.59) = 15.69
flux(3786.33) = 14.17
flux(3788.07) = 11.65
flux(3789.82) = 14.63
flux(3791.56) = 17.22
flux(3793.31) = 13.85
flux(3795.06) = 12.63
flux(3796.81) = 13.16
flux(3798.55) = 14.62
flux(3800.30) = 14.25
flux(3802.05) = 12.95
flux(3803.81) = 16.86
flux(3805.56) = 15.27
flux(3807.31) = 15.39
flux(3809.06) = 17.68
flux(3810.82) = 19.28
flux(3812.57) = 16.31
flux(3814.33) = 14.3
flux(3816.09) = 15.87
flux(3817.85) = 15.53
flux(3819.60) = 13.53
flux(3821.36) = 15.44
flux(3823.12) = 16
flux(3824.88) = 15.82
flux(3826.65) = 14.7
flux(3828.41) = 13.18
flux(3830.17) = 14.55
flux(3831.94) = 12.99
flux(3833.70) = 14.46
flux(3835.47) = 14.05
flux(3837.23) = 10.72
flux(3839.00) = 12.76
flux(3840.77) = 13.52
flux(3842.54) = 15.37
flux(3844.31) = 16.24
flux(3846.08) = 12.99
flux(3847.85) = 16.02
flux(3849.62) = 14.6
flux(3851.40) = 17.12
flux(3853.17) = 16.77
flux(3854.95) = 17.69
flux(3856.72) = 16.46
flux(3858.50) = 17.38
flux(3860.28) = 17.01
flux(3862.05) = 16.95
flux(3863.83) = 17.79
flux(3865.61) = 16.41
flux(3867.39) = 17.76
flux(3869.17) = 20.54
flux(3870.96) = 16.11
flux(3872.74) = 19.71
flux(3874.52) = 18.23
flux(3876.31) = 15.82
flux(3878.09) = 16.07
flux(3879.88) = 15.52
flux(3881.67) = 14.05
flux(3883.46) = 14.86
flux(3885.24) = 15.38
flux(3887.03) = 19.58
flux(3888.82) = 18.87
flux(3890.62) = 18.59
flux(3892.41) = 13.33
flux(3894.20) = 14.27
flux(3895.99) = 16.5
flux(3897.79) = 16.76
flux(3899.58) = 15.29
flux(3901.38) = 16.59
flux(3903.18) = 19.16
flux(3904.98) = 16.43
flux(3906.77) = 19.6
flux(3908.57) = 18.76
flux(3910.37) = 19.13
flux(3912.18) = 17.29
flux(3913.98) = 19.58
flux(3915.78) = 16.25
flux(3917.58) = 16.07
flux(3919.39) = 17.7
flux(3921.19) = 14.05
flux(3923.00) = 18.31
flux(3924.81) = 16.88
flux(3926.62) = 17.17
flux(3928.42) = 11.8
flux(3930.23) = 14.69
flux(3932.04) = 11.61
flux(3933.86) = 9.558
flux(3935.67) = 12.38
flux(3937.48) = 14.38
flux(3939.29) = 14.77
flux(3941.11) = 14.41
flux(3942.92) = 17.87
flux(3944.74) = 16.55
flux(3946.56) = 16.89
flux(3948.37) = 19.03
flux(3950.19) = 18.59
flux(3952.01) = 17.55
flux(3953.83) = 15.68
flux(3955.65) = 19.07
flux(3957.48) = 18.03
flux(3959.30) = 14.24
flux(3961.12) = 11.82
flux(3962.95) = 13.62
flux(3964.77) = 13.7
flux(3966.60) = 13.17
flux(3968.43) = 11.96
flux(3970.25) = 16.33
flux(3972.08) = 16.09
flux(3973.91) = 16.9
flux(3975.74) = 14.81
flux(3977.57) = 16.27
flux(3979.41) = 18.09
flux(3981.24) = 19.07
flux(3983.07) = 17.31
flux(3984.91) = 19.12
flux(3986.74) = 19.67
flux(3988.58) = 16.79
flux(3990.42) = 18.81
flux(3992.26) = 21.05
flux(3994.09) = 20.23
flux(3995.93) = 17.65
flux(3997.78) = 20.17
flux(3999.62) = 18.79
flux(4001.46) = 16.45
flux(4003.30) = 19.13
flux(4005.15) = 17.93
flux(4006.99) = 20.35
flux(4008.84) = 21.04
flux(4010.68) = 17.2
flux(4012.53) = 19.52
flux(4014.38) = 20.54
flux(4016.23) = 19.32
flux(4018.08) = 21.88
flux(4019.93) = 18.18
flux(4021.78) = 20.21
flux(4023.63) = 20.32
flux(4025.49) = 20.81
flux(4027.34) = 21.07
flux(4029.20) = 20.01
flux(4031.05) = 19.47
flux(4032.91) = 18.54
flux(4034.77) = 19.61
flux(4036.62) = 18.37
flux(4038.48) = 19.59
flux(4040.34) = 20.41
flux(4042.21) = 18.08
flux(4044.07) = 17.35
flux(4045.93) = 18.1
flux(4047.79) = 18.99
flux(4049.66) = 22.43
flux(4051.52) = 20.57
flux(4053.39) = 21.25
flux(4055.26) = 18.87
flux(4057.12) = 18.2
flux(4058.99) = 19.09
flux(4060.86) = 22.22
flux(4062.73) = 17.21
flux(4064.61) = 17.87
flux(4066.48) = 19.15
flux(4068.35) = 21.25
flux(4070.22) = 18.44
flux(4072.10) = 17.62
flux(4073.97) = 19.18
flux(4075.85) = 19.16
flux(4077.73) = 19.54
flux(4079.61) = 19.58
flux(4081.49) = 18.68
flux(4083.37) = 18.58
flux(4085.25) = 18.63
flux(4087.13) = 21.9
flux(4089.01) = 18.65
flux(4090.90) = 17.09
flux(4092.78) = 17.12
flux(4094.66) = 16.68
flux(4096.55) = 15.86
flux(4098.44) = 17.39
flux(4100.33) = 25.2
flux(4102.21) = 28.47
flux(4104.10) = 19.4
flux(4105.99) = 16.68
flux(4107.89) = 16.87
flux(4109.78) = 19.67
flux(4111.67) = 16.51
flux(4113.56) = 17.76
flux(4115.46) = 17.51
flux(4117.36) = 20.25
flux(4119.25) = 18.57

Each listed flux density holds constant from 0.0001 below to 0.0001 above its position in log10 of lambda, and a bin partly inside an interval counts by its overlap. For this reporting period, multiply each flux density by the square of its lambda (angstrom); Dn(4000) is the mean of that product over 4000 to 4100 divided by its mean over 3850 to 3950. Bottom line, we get 1.25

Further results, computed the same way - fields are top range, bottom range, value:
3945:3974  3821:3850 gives 1.18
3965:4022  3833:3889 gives 1.20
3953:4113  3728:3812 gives 1.33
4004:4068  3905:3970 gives 1.30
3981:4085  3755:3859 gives 1.46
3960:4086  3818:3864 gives 1.35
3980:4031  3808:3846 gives 1.43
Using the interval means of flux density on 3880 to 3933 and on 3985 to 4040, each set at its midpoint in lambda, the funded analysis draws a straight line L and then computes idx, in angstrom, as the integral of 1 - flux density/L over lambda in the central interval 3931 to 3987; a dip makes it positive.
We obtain 7.0 angstrom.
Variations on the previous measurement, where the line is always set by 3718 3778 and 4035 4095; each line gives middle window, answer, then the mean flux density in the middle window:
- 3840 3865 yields 4.06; 16.2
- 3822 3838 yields 4.32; 14.1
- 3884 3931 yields 5.86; 16.8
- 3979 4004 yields 0.53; 18.8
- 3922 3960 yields 6.94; 15.7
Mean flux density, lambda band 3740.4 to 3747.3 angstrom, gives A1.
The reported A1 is 15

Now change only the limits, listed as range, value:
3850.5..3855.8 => 17.2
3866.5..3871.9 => 18.1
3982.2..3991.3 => 18.3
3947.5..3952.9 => 18.4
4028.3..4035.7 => 19.4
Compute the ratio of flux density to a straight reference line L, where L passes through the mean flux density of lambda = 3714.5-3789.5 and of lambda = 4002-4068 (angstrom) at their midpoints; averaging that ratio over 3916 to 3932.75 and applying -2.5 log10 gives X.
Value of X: 0.23 mag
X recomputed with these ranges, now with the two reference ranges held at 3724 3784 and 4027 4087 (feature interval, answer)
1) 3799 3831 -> 0.24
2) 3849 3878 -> 0.12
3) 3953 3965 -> 0.25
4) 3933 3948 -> 0.29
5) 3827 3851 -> 0.34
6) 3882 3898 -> 0.18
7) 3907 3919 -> 0.08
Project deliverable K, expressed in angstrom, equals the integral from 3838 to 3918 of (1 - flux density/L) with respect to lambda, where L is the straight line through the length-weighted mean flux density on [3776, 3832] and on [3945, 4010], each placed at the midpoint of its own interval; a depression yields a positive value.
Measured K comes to -3.45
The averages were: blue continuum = 15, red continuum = 17.3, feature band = 16.7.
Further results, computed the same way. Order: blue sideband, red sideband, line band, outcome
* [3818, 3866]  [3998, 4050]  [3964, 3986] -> 2.6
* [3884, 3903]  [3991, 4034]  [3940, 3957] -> 0.6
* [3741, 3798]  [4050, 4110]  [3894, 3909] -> -0.6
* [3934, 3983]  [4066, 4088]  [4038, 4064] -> -1.3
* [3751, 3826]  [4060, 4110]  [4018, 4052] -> -2.2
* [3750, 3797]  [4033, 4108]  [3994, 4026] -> -2.0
